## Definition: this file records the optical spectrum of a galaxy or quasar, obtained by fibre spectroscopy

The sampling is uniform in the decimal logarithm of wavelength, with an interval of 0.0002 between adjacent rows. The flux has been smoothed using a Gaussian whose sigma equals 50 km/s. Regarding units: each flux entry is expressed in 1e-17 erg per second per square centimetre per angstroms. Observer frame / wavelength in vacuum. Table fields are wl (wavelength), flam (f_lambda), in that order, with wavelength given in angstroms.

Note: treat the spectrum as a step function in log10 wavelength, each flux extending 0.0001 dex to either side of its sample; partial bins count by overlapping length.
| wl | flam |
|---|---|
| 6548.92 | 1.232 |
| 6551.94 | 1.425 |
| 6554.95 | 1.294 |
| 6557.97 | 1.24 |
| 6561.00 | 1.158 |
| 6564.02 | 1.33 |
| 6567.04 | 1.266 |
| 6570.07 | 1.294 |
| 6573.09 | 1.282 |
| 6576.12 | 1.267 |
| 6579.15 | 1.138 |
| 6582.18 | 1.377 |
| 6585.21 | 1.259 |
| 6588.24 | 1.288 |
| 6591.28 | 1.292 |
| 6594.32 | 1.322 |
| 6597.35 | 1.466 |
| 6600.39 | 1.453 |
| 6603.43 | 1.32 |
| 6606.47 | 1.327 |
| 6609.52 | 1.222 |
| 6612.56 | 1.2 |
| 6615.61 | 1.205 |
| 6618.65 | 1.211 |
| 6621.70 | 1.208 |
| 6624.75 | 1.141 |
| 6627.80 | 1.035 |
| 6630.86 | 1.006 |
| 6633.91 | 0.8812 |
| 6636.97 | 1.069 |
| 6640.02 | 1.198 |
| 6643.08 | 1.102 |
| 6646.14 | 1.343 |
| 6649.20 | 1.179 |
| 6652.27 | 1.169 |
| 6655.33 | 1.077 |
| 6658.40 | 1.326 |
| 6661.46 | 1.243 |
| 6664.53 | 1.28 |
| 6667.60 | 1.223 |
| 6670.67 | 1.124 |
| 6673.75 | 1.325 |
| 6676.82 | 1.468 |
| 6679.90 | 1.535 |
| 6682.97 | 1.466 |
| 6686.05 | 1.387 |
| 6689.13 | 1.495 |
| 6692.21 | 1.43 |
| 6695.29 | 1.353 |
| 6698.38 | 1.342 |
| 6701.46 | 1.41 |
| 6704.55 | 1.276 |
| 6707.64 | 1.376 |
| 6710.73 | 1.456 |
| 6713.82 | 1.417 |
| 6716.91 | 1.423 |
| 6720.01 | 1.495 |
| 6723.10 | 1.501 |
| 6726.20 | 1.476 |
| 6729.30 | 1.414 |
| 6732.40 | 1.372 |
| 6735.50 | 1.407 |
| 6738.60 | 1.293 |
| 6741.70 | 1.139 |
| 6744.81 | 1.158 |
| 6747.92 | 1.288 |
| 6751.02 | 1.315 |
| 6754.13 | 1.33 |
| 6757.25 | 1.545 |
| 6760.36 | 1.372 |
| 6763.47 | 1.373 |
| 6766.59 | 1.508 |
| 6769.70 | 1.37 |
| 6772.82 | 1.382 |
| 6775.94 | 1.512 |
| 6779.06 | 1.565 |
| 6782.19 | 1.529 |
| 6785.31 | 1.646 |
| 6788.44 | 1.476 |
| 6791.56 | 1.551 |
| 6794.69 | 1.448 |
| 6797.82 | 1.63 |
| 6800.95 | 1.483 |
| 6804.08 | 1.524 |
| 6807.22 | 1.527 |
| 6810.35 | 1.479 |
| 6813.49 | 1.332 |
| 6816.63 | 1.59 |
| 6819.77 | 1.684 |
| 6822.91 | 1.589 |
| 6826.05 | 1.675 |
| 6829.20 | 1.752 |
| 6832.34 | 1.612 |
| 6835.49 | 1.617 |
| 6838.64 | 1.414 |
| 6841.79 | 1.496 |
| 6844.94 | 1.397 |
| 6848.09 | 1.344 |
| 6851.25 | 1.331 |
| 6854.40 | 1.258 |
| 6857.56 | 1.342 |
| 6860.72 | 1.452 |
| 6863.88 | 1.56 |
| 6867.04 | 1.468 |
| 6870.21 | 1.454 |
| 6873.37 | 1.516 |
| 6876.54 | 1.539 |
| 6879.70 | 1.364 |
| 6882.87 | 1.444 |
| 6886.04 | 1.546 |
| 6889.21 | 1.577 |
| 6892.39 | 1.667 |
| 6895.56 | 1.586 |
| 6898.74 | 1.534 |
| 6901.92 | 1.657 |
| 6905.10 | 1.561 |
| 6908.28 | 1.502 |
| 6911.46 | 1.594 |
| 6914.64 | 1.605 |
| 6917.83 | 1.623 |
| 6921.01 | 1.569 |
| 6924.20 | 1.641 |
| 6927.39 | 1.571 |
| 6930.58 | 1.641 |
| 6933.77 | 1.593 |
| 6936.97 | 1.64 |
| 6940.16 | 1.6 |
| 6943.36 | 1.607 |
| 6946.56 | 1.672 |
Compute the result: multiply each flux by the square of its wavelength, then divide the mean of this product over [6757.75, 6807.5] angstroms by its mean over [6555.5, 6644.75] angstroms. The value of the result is 1.29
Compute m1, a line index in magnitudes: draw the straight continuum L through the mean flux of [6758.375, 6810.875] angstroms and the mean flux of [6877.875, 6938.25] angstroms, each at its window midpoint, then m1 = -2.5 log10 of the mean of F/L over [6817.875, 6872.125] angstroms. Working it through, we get 0.025 mag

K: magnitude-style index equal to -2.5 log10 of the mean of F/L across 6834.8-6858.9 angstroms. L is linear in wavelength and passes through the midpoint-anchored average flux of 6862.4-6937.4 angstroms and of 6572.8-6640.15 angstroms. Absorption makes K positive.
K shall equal 0.08 mag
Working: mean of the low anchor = 1.22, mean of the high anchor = 1.56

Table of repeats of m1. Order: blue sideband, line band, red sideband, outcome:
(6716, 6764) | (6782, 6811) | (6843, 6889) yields -0.10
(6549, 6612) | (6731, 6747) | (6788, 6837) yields 0.16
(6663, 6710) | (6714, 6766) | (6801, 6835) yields 0.06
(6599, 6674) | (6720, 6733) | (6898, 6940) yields -0.10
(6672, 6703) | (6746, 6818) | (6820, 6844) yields 0.05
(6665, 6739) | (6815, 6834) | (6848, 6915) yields -0.13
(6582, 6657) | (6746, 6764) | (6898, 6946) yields 0.01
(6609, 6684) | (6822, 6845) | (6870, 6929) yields -0.08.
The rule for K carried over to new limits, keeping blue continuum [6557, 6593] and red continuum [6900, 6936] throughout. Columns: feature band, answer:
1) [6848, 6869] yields 0.105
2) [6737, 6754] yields 0.149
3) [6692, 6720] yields 0.001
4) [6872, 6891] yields 0.044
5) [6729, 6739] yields 0.034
